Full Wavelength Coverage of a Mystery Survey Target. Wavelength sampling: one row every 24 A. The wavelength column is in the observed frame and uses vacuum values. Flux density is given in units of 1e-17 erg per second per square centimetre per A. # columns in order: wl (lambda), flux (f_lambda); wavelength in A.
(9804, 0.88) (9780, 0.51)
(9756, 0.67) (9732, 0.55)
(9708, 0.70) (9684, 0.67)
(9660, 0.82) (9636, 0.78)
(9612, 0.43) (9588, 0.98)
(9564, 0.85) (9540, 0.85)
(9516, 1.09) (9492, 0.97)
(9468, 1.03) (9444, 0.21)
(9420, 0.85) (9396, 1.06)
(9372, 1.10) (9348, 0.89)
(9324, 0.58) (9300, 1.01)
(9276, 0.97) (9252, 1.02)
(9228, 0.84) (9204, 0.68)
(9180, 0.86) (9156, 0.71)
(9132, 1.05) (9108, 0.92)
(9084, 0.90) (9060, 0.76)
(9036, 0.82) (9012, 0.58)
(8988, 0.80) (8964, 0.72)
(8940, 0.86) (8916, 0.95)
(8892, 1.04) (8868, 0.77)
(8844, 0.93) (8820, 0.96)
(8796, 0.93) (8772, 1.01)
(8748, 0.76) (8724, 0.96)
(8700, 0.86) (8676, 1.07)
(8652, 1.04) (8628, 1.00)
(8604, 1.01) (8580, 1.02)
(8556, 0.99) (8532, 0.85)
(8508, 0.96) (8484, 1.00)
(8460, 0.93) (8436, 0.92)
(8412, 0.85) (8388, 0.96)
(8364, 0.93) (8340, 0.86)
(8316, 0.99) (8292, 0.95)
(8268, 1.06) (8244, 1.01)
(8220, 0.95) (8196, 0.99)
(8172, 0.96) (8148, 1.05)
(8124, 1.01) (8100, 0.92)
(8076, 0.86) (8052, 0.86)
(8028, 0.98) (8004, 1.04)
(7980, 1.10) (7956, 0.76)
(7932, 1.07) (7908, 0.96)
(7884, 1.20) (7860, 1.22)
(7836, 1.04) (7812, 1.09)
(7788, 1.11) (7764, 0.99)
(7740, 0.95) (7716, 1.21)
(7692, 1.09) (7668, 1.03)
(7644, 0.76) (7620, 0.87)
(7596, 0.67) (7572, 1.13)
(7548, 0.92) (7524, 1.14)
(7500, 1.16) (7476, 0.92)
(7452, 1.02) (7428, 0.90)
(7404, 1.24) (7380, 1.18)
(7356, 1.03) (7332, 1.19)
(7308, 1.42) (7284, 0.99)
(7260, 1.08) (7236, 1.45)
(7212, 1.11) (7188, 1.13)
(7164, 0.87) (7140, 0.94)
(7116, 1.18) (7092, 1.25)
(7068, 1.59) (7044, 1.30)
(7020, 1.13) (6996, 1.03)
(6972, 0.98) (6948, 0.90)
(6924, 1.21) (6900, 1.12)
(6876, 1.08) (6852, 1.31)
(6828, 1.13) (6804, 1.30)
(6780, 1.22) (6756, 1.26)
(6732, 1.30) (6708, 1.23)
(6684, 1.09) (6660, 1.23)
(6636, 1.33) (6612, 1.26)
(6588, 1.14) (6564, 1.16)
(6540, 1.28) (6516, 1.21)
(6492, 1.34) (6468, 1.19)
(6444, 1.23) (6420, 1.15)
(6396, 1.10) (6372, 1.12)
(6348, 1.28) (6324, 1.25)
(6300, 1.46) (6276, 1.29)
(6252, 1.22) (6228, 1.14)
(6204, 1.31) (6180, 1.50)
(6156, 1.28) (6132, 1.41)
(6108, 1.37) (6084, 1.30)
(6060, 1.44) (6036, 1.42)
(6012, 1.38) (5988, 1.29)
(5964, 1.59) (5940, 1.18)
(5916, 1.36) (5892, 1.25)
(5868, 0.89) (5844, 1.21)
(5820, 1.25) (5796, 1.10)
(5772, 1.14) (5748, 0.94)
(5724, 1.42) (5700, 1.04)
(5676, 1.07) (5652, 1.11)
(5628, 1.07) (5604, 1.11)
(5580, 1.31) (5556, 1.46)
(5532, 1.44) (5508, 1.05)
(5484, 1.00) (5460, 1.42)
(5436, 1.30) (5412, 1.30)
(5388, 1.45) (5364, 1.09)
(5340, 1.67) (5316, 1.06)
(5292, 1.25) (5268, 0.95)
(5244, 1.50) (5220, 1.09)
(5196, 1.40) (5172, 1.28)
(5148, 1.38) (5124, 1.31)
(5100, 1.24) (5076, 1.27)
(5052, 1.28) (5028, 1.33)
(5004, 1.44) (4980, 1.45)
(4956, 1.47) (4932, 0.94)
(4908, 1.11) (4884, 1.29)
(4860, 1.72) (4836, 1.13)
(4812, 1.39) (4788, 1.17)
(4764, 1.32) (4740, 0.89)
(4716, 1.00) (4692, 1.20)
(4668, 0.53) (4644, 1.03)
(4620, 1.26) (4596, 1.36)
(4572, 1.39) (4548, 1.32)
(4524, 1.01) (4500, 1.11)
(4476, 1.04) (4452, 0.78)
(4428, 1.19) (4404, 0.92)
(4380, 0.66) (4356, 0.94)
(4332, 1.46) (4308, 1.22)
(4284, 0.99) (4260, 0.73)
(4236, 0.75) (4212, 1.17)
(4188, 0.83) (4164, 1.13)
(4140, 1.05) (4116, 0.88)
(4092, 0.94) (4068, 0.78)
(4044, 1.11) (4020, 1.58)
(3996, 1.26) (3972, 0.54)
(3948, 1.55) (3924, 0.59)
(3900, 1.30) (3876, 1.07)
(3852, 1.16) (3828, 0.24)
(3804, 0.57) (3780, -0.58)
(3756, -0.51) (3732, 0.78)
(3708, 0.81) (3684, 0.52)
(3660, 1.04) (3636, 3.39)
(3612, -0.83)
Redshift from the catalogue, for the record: 0.08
